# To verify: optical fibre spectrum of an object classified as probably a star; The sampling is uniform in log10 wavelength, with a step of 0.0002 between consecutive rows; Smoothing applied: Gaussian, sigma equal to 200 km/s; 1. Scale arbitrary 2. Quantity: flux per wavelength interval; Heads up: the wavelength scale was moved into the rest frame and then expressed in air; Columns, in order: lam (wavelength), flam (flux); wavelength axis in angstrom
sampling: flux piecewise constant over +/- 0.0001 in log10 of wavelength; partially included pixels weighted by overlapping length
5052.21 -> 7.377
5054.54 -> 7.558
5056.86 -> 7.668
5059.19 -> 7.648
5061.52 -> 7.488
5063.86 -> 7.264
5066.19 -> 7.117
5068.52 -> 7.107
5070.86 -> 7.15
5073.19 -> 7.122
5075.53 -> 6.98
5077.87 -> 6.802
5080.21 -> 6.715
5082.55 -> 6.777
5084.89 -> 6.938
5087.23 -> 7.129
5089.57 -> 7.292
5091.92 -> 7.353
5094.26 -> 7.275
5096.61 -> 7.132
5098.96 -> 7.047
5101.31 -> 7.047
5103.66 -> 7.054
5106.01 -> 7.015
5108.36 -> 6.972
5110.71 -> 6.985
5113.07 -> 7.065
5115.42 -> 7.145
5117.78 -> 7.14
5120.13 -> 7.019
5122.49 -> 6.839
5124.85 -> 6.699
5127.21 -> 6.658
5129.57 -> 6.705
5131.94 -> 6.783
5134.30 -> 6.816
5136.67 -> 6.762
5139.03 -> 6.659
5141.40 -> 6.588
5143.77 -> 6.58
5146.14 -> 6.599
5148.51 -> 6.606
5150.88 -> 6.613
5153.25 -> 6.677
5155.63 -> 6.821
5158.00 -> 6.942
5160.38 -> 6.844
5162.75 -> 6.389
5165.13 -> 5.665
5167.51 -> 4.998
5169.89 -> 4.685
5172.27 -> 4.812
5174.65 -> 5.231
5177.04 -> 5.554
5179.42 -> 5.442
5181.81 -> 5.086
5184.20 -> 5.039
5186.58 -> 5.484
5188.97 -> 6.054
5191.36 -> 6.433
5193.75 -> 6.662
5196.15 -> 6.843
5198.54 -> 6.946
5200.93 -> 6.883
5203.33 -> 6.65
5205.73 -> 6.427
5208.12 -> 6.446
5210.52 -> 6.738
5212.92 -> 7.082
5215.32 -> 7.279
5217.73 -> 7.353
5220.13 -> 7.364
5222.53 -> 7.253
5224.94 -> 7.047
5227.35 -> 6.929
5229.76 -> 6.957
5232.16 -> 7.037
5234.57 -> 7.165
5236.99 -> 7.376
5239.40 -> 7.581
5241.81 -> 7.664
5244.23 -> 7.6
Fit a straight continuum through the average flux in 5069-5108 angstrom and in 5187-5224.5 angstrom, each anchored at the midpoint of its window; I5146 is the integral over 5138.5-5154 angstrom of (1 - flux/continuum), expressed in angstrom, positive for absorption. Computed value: 0.7 angstrom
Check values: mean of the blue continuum 7.05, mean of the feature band 6.61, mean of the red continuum 6.8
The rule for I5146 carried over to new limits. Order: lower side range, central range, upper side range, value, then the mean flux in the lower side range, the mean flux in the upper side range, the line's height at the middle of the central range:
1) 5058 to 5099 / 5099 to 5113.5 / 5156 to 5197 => -0.6 angstrom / 7.13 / 5.79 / 6.75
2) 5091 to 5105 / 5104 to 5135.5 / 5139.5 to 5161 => 0.2 angstrom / 7.15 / 6.69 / 6.96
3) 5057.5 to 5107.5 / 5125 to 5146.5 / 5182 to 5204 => 0.1 angstrom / 7.12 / 6.27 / 6.71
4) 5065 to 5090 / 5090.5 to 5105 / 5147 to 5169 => -0.6 angstrom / 7.01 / 6.38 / 6.85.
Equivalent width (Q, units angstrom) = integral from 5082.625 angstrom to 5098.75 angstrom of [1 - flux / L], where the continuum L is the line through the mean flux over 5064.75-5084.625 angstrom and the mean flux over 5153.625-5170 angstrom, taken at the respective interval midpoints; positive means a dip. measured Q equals -0.8 angstrom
